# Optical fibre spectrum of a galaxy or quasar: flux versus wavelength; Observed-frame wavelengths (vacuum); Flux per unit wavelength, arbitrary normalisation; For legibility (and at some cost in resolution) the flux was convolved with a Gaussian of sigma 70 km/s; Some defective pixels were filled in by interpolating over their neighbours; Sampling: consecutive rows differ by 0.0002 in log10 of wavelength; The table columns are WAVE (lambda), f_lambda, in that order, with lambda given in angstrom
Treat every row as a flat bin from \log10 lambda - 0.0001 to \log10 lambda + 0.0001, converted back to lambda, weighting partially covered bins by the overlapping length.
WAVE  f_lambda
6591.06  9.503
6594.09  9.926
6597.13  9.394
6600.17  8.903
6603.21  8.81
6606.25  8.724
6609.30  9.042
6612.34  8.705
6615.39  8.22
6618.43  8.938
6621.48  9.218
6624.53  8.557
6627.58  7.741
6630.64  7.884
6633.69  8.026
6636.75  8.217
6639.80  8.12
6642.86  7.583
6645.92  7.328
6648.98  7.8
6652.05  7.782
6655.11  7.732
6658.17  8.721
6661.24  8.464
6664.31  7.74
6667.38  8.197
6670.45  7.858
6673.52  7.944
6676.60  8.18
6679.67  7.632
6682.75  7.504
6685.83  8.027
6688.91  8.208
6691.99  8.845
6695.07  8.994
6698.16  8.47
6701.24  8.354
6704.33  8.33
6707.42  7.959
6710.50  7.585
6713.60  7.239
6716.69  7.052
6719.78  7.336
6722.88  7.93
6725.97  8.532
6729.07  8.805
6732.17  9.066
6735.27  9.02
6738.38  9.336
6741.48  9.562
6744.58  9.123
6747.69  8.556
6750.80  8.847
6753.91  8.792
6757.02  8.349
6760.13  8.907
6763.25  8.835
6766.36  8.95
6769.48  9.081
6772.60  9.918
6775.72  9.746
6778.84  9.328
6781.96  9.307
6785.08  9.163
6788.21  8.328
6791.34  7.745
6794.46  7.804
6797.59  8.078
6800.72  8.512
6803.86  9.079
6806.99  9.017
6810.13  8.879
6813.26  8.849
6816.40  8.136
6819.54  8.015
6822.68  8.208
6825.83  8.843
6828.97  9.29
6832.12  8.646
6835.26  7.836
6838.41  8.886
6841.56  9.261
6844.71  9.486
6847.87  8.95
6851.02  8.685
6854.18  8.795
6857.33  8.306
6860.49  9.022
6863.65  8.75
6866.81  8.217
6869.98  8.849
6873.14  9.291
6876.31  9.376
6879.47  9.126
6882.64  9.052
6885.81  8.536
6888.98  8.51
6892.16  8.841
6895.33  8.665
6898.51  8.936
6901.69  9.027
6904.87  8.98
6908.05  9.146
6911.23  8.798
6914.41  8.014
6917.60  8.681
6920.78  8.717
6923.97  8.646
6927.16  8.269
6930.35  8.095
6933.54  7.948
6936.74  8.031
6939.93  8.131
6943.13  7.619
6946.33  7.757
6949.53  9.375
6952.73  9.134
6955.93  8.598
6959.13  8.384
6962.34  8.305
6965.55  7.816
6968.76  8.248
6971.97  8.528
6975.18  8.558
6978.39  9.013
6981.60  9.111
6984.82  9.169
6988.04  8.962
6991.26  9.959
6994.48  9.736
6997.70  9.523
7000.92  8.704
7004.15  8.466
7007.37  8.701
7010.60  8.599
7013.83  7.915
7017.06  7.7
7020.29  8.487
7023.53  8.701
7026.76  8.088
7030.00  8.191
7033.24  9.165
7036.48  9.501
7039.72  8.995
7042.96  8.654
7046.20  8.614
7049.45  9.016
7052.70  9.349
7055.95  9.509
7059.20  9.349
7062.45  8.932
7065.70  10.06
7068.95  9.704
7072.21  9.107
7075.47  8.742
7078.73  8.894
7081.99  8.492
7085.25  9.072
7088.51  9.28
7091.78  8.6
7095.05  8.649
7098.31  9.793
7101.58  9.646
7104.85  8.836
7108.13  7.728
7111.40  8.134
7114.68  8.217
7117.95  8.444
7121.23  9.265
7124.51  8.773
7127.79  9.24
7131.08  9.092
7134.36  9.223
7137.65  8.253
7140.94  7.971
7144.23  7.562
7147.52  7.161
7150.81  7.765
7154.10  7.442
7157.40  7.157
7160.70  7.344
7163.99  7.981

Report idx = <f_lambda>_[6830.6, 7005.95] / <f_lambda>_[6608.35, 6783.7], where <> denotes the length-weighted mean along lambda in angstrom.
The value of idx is 1.0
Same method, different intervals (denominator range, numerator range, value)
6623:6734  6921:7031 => 1.06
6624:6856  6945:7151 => 1.04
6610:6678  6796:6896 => 1.07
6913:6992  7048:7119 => 1.06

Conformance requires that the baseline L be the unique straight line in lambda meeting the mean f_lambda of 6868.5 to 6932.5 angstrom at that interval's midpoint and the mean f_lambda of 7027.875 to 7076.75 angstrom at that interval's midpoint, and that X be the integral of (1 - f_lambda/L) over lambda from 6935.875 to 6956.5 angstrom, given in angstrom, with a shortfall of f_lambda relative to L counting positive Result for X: 1.2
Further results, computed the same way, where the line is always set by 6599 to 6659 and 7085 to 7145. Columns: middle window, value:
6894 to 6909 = -0.72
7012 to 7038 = 0.56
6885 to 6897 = -0.16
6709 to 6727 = 1.69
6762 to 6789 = -2.52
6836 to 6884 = -2.34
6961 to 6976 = 0.56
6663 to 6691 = 1.33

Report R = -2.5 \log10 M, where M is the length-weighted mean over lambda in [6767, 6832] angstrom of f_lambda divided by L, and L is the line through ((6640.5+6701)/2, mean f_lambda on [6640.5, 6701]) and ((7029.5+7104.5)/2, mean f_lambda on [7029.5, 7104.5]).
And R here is -0.05 mag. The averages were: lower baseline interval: 8.06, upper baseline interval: 9.11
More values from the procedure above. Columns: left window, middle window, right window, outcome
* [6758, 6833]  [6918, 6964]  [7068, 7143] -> 0.054 mag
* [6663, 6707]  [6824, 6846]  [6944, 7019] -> -0.056 mag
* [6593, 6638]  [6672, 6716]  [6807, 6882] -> 0.083 mag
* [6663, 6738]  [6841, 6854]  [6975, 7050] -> -0.073 mag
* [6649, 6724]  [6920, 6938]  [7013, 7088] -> 0.043 mag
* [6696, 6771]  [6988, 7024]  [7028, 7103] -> 0.025 mag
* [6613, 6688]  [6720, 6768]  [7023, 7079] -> -0.064 mag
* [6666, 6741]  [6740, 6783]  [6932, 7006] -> -0.098 mag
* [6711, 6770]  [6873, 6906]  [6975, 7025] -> -0.024 mag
